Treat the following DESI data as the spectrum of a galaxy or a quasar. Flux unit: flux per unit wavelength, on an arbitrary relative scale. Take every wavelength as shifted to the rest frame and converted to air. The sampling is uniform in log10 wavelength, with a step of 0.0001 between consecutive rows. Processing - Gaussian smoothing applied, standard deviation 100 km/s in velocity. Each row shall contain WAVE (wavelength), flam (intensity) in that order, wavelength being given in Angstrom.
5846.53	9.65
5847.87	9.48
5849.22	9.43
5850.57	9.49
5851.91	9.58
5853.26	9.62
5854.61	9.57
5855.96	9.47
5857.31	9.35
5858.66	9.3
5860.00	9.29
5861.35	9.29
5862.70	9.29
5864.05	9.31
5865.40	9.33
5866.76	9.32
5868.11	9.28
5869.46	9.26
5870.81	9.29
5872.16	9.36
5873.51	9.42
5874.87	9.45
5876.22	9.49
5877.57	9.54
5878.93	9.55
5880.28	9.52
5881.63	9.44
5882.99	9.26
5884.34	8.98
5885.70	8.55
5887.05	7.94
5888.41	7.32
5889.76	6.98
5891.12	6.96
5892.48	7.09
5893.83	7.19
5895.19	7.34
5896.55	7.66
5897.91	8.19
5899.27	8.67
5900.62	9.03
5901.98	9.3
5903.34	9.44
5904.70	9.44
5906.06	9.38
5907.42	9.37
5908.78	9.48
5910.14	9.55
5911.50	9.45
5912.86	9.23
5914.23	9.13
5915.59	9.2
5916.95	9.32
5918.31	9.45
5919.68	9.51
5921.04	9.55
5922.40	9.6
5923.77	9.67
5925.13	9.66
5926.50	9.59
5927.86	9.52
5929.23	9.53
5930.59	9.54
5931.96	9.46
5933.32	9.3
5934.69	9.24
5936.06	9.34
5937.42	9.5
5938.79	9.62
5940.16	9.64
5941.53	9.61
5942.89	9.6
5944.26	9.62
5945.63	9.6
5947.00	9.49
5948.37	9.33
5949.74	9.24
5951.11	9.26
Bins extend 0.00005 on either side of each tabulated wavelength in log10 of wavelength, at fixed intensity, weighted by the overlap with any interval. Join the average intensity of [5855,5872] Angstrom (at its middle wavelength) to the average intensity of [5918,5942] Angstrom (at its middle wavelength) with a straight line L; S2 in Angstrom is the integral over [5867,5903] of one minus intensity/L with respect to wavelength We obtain 2.9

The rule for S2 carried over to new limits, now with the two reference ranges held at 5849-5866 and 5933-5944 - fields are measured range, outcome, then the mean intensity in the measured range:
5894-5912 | 1.1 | 8.89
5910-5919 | 0.1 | 9.31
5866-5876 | 0.1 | 9.34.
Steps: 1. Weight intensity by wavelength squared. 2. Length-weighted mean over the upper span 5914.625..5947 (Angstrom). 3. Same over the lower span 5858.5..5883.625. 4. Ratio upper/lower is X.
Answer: 1.0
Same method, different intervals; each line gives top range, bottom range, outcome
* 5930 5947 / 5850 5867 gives 1.04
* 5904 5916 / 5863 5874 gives 1.02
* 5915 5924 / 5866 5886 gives 1.03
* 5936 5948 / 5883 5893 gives 1.25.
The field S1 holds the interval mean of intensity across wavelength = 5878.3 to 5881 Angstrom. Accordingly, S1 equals 9.56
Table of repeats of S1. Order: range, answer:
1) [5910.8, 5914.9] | 9.26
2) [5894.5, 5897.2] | 7.48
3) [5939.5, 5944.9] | 9.63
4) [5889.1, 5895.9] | 7.11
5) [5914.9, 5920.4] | 9.38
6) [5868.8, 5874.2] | 9.33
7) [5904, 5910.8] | 9.44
